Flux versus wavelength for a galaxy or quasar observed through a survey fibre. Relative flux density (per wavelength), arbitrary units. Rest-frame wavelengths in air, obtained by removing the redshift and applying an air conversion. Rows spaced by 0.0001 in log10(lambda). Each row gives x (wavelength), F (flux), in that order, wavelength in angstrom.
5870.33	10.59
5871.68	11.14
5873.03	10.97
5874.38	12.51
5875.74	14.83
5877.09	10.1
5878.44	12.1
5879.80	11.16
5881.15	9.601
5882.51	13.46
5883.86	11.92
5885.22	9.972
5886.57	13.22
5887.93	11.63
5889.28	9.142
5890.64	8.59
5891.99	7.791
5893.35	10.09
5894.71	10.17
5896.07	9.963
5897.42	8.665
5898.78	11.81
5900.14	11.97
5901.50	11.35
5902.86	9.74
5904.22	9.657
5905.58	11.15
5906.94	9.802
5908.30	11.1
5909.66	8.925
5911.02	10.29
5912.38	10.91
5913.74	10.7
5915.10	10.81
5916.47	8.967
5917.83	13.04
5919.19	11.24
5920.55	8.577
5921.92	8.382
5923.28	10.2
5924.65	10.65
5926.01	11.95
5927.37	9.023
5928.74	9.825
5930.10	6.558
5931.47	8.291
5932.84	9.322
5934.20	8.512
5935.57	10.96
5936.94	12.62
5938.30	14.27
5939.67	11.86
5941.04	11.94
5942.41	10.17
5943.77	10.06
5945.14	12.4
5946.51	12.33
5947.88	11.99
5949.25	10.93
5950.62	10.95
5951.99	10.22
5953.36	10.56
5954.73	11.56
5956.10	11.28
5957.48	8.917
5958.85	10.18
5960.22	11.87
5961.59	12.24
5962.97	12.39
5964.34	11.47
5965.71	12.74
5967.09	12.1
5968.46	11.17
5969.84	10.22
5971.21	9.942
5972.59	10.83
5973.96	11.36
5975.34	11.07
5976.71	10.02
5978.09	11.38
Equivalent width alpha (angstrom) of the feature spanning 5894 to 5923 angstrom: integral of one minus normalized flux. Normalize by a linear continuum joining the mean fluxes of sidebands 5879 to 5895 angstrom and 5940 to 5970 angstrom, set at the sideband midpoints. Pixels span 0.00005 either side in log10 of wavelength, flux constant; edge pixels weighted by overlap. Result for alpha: 1.2 angstrom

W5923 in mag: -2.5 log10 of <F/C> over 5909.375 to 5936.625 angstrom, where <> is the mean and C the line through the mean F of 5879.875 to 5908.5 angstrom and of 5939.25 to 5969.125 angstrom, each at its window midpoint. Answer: 0.10 mag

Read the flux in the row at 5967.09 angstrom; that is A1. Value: 12.1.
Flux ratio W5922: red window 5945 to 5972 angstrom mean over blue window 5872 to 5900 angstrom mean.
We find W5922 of 1.0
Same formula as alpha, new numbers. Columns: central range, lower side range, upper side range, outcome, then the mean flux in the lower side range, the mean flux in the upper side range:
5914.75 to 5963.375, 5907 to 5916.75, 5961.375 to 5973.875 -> 0.7 angstrom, 10.3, 11.4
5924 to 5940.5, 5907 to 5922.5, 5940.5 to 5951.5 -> 0.8 angstrom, 10.3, 11.3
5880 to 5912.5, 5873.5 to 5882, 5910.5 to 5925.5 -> 1.9 angstrom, 11.7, 10.4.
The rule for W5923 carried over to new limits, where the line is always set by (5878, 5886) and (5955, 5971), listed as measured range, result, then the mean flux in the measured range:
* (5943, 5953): 0.01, 11.2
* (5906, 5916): 0.10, 10.4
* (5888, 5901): 0.15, 9.91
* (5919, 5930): 0.16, 9.75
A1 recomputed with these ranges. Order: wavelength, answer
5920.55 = 8.577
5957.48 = 8.917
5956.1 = 11.28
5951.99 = 10.22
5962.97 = 12.39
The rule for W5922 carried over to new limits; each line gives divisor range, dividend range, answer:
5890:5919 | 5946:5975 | 1.09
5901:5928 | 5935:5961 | 1.10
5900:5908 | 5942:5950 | 1.08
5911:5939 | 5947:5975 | 1.09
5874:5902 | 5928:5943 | 0.95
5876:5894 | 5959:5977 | 1.05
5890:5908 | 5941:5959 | 1.09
